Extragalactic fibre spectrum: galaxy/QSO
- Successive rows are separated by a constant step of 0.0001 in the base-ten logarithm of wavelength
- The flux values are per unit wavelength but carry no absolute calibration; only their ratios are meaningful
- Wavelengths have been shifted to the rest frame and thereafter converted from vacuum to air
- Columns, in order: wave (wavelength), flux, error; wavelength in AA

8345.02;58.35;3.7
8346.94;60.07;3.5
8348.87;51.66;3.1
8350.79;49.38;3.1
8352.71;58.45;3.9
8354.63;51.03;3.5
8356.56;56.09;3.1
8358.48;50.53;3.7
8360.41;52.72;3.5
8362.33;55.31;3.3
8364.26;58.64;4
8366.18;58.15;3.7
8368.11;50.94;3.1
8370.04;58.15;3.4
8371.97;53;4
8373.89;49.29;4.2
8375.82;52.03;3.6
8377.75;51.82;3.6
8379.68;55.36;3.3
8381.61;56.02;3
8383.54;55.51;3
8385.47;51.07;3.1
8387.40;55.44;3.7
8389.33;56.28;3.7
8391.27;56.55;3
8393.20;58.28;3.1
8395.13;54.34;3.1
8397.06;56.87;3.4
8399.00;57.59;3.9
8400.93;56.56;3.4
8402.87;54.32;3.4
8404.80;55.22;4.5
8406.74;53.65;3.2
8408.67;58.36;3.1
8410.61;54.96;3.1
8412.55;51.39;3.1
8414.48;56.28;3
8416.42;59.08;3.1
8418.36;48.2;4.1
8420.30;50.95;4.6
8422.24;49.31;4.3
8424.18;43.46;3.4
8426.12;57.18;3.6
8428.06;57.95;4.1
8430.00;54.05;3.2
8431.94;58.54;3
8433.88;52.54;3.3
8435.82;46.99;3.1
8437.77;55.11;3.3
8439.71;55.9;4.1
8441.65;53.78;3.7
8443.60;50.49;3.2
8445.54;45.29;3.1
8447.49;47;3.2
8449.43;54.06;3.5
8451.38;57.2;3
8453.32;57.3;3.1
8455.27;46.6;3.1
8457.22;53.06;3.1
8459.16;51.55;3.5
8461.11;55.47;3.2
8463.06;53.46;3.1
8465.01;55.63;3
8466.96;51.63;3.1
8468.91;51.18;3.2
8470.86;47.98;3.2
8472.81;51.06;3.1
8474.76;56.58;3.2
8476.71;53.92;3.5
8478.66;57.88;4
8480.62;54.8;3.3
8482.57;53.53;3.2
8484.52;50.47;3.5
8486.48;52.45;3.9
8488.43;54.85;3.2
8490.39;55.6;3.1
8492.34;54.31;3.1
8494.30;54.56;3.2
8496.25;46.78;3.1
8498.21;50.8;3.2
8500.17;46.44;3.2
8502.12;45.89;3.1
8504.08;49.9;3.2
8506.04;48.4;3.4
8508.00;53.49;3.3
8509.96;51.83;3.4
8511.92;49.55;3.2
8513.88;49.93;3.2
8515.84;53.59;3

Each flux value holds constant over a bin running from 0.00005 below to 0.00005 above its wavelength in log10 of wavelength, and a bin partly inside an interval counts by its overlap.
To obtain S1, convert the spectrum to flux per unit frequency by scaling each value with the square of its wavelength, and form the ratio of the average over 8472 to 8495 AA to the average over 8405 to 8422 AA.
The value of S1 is 1.02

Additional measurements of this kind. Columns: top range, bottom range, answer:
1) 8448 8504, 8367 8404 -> 0.98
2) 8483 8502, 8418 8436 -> 1.00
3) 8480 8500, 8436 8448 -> 1.04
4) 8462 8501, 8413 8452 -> 1.01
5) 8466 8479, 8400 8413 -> 0.97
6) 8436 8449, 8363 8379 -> 0.96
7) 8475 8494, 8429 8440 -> 1.02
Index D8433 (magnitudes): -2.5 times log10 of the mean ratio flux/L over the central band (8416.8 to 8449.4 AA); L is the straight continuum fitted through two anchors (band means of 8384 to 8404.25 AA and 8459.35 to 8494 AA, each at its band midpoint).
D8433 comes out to 0.06 mag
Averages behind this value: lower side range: 55.7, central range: 51.9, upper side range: 53.5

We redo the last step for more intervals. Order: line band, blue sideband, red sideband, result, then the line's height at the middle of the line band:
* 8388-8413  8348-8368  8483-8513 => -0.05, 53.2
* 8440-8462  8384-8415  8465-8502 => 0.03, 53.6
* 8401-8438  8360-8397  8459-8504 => 0.01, 53.8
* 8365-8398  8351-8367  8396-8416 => 0.01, 55.2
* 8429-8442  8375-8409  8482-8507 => -0.01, 53.5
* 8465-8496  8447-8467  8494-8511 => -0.04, 51.3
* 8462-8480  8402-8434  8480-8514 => -0.02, 52.2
